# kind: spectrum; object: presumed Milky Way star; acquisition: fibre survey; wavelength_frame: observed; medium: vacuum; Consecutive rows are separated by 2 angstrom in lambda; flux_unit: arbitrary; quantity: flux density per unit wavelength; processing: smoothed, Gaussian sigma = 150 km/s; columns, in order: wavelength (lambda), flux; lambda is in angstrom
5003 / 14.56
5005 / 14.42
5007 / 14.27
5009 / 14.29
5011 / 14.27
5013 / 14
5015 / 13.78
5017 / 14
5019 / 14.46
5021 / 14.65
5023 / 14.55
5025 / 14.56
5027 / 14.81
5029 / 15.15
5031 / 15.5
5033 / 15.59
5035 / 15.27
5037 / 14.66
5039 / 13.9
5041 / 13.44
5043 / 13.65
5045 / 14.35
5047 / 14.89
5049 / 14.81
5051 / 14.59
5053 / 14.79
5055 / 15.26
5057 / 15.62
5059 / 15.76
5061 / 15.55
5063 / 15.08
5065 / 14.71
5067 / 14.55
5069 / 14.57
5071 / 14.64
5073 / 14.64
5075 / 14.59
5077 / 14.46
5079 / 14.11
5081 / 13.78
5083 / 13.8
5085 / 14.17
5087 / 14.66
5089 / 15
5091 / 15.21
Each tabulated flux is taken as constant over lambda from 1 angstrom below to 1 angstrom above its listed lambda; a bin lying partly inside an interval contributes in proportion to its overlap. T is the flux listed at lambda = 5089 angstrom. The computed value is 15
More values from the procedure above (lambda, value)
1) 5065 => 14.71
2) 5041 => 13.44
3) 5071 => 14.64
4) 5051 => 14.59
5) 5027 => 14.81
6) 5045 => 14.35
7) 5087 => 14.66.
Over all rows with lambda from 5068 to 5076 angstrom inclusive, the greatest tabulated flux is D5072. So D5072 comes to 14.64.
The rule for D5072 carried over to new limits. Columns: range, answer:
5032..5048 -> 15.59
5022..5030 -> 15.15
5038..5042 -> 13.9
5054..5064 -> 15.76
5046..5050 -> 14.89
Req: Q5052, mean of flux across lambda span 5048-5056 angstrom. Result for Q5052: 14.9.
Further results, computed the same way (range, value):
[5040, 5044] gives 13.5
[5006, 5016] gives 14.1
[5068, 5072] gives 14.6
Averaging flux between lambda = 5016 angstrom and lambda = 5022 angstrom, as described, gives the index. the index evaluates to 14.4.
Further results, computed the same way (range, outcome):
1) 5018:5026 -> 14.6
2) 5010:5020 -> 14.1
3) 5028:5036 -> 15.4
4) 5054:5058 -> 15.4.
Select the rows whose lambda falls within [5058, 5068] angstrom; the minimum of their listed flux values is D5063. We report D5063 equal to 14.55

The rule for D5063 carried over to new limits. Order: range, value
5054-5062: 15.26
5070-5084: 13.78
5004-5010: 14.27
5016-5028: 14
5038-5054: 13.44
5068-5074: 14.57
